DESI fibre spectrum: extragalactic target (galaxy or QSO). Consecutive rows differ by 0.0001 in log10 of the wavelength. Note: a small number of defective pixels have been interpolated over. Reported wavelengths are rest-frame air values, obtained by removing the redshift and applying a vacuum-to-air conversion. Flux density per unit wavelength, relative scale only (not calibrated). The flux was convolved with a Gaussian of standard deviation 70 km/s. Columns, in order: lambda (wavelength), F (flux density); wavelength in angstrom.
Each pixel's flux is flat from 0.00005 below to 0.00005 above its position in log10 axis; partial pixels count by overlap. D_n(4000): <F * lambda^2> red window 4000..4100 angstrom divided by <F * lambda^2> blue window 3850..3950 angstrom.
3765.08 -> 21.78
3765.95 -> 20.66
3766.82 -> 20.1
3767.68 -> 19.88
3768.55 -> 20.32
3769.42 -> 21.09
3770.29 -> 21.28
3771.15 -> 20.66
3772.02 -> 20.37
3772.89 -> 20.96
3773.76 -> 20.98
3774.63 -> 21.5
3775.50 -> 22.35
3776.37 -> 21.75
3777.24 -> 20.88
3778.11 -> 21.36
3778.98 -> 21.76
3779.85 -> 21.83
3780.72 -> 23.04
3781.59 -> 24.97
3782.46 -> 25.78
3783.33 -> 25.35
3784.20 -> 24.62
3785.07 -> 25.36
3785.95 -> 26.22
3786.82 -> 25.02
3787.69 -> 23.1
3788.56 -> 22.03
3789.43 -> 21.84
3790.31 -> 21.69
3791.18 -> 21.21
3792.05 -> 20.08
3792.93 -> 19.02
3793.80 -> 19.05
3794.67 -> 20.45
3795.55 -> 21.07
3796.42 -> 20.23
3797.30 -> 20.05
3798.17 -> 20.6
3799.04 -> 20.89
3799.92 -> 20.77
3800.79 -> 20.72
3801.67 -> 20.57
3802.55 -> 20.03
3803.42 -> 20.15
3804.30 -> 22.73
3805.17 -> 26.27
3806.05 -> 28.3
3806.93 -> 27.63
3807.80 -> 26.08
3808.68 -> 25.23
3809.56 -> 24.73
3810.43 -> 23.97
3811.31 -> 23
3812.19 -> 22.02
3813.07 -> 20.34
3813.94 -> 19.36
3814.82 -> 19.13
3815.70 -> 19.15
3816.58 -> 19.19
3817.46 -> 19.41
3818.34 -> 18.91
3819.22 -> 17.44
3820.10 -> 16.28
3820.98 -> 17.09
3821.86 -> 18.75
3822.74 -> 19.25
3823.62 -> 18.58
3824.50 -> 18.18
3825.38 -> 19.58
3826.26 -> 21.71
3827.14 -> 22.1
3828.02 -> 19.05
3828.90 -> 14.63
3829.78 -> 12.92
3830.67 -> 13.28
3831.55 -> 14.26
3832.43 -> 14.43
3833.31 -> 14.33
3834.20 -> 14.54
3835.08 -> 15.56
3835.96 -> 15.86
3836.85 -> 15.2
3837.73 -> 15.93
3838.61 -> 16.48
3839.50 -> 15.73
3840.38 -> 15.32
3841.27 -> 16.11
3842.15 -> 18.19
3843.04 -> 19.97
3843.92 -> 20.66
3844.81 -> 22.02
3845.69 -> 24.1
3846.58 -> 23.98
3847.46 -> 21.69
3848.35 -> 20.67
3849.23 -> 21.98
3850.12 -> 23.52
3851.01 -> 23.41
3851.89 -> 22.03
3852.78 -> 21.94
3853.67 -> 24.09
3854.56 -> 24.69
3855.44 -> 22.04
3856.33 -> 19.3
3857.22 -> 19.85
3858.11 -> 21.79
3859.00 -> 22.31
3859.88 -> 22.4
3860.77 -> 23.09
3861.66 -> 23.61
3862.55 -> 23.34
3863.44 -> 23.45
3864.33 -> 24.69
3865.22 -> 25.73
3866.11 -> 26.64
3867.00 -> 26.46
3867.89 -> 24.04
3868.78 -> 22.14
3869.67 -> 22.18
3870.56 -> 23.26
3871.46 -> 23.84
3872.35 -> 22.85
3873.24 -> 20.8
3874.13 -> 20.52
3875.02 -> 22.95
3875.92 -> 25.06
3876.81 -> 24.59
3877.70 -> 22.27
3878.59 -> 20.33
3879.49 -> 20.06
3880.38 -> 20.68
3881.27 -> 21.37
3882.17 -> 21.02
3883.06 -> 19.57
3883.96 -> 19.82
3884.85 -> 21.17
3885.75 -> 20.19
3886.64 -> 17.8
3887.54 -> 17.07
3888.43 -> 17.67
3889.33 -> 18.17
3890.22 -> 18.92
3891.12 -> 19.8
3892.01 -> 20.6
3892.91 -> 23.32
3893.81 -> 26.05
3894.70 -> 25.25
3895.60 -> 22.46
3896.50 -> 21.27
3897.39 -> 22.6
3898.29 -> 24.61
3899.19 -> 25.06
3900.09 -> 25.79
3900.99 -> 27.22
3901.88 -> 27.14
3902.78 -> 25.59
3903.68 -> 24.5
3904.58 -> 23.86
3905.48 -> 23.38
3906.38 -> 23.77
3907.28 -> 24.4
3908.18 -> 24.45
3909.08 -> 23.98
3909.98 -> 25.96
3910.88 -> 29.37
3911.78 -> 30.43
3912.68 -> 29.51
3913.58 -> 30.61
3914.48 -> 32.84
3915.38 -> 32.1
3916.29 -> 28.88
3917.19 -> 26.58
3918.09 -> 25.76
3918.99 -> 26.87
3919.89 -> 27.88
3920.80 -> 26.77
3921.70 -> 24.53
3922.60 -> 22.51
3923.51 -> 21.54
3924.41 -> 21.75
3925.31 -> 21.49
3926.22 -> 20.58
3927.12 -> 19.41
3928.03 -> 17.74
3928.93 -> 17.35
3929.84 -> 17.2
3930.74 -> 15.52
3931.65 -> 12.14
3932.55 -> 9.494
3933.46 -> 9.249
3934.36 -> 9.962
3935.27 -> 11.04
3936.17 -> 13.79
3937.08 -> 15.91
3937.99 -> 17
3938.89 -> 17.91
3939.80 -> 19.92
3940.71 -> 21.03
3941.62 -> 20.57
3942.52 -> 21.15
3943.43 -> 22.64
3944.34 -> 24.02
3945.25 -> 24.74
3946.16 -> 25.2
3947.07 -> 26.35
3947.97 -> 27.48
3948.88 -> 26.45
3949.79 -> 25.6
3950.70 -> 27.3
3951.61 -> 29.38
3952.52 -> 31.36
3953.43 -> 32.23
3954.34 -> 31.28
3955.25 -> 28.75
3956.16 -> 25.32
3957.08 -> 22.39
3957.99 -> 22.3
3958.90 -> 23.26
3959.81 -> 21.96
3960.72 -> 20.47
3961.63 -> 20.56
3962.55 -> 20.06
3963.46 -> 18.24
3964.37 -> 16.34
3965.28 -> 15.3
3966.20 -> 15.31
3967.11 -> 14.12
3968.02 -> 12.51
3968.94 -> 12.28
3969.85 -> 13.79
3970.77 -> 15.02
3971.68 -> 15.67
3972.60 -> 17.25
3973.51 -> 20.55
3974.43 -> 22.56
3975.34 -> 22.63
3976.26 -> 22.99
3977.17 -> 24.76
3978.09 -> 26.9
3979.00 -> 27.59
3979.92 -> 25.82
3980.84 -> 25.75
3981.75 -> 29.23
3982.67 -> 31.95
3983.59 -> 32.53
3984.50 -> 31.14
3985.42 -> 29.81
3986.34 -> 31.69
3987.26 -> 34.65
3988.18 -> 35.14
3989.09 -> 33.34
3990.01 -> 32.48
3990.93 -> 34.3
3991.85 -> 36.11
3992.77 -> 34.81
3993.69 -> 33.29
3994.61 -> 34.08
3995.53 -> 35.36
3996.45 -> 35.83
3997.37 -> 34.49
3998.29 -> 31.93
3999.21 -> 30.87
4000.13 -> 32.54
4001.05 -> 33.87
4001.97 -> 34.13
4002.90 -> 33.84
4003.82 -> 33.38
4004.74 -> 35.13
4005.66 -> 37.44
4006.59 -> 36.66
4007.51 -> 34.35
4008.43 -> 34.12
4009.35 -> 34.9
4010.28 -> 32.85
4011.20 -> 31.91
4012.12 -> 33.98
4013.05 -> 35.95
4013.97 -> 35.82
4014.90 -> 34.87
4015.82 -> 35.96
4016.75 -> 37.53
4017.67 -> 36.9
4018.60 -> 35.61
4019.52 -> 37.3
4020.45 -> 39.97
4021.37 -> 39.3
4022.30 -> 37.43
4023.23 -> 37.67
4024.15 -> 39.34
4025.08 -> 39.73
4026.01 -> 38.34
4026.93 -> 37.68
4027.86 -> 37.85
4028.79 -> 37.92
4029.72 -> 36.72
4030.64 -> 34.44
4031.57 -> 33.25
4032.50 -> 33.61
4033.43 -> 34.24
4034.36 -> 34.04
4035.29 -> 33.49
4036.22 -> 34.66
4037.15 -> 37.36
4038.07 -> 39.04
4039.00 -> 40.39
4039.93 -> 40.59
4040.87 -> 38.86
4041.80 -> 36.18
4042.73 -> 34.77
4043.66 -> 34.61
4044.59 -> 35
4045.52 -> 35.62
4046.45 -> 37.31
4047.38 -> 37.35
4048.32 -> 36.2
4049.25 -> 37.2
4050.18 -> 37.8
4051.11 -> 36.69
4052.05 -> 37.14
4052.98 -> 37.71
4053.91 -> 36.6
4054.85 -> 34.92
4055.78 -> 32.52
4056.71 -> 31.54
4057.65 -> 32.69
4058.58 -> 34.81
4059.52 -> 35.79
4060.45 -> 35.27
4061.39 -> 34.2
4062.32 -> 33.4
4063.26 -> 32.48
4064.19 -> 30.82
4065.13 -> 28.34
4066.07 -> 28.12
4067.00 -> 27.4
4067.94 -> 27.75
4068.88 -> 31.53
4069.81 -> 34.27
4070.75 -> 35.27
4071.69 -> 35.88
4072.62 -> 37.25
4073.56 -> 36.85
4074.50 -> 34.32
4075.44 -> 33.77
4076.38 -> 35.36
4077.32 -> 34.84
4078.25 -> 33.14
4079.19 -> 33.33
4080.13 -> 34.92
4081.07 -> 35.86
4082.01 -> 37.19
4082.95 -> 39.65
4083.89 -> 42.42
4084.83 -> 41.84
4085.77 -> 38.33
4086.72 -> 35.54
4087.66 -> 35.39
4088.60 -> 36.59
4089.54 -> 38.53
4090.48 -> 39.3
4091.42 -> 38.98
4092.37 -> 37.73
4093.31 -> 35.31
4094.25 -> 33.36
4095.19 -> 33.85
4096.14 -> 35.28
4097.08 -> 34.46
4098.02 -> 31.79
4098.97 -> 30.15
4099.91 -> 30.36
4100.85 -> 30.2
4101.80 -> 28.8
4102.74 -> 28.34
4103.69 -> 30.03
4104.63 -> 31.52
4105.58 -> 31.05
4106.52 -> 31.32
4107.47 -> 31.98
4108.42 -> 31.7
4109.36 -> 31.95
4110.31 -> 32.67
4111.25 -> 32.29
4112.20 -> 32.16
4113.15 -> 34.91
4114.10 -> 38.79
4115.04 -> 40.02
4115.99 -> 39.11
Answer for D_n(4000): 1.7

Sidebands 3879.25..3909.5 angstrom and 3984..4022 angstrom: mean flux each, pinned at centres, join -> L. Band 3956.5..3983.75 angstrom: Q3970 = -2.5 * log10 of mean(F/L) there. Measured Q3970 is 0.43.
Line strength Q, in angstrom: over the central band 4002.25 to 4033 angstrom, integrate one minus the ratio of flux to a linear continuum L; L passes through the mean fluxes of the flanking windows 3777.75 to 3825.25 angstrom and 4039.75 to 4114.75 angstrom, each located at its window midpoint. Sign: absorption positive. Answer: -4.3 angstrom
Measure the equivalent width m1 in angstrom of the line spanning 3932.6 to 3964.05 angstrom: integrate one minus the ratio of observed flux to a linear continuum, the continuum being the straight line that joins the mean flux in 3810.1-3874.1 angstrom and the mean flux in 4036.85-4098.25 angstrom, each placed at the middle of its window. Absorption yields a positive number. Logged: 6.2 angstrom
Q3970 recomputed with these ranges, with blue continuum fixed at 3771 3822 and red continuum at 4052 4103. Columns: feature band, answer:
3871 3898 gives 0.21 mag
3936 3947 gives 0.34 mag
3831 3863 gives 0.21 mag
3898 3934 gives 0.15 mag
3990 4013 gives -0.11 mag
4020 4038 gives -0.14 mag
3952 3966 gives 0.24 mag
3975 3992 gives 0.01 mag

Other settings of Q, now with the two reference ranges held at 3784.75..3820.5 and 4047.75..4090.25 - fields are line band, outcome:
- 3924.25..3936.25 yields 5.4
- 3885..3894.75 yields 2.2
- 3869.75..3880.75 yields 1.3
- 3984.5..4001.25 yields -1.3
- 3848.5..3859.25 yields 0.9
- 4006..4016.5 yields -0.9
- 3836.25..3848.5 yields 2.5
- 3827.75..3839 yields 4.0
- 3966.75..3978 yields 4.5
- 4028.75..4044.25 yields -1.3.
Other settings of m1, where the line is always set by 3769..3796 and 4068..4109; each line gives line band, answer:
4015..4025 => -1.87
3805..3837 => 5.85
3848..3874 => 2.44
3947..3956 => 0.12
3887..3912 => 3.08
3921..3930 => 2.33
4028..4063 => -3.22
